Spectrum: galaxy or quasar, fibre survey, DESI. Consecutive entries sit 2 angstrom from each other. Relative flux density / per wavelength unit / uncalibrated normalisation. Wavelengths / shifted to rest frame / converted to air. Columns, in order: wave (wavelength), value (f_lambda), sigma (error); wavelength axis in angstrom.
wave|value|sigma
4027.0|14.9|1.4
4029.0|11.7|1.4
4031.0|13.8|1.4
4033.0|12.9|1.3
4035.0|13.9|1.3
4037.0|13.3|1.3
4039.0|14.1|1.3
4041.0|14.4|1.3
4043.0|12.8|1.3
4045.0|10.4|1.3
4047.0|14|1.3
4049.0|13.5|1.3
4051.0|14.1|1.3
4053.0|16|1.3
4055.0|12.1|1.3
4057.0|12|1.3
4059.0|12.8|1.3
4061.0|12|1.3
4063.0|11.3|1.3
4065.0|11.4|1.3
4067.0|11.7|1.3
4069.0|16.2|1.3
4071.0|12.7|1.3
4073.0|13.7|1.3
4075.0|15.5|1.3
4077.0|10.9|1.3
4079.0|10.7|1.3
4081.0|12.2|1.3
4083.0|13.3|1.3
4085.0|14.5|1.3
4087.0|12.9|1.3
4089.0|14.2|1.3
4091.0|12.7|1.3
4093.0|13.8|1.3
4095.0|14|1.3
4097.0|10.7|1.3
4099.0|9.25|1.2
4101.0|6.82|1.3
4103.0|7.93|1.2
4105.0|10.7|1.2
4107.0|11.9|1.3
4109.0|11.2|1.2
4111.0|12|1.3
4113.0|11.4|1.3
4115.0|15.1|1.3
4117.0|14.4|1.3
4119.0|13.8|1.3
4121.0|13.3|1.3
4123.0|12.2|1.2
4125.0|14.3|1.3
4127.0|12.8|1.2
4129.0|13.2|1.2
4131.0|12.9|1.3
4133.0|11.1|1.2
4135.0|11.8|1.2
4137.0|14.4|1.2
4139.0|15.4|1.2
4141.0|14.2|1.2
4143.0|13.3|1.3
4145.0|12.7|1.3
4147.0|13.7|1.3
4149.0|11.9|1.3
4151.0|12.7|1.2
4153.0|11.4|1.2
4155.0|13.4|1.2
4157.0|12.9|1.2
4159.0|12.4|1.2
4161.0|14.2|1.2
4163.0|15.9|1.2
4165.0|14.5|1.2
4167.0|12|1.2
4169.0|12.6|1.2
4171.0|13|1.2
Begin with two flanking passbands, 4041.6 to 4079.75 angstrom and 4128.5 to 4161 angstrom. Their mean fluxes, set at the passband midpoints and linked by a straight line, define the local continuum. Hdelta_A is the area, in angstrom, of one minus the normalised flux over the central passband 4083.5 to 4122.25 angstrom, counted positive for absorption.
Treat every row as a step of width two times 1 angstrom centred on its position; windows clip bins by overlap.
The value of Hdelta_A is 2.3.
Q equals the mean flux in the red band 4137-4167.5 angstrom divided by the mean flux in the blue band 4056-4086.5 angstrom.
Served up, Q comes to 1.05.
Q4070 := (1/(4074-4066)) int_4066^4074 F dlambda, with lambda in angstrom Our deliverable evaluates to 13.6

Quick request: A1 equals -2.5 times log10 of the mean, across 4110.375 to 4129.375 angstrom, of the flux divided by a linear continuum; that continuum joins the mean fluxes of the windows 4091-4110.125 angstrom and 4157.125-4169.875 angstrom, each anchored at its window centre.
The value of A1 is -0.14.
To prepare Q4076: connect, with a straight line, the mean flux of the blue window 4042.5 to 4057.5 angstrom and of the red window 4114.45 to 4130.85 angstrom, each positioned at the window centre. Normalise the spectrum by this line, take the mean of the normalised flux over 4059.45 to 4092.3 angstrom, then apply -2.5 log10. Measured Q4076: 0.04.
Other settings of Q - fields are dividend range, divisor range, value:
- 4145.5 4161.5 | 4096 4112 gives 1.27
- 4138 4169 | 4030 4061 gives 1.00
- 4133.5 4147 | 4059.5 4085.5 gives 1.06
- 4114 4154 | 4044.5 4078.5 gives 1.02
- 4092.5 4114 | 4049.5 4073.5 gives 0.83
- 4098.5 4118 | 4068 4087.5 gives 0.84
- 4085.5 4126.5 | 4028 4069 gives 0.94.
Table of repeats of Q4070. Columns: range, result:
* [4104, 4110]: 11.3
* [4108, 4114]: 11.5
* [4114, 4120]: 14.4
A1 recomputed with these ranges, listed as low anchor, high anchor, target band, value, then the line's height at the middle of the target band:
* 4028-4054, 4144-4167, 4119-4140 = 0.01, 13.3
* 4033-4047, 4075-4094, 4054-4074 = 0.04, 13.1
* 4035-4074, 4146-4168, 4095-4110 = 0.29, 13.1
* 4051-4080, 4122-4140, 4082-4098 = -0.03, 12.9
